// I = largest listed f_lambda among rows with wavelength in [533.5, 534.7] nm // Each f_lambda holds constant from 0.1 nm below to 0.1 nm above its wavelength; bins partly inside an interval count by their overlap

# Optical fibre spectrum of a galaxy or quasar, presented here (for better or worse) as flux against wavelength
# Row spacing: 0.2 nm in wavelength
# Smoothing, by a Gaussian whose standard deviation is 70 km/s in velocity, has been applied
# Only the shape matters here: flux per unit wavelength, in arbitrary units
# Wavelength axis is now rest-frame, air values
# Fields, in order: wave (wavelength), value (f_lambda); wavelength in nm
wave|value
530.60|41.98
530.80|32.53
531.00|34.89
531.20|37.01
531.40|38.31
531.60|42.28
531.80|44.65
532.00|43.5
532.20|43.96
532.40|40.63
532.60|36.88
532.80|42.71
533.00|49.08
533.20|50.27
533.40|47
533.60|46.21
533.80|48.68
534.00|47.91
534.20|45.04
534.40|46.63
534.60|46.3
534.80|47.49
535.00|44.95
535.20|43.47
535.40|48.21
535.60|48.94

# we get 48.68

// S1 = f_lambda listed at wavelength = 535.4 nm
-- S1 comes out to 48.21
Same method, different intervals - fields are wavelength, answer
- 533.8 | 48.68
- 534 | 47.91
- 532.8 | 42.71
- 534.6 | 46.3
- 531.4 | 38.31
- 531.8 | 44.65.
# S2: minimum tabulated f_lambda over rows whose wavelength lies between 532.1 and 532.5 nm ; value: 40.63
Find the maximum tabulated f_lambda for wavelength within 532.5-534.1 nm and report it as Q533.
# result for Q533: 50.27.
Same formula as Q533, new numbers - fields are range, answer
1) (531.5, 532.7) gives 44.65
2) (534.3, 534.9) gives 47.49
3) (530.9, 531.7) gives 42.28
